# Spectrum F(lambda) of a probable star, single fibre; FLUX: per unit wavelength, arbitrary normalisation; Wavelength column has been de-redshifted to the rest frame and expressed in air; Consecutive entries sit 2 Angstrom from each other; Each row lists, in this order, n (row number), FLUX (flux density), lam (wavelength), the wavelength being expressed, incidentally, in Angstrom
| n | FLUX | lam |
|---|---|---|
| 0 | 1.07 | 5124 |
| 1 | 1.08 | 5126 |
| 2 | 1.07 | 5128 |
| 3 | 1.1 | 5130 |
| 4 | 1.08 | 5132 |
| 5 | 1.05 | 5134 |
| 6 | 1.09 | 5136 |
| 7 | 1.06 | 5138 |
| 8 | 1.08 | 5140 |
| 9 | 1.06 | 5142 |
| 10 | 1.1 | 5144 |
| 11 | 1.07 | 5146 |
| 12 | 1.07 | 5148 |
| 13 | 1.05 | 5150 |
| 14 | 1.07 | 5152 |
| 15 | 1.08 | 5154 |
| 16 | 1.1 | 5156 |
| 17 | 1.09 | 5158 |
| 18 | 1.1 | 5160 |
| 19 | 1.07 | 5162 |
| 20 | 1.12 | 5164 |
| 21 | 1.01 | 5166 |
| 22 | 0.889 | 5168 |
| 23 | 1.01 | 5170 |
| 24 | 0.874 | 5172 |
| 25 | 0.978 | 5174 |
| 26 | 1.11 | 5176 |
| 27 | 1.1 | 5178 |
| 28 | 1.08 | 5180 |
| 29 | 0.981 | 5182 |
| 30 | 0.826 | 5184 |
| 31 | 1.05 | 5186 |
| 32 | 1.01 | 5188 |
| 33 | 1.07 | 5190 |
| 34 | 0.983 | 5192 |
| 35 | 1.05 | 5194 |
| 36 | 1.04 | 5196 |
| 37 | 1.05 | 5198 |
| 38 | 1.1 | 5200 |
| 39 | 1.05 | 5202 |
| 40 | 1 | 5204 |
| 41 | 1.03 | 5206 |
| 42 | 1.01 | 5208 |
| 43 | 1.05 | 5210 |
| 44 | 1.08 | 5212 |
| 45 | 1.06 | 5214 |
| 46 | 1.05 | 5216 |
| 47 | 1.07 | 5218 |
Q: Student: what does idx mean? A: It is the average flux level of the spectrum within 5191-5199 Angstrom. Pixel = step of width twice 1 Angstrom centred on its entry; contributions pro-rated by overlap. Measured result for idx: 1.03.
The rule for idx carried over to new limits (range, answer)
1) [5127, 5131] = 1.08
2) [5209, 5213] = 1.06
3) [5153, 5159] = 1.09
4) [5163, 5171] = 1.01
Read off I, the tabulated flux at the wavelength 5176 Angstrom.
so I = 1.11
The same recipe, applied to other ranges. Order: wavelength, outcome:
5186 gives 1.05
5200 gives 1.1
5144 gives 1.1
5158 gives 1.09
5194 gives 1.05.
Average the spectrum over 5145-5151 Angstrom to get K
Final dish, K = 1.06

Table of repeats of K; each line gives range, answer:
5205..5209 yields 1.02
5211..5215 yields 1.07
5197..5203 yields 1.07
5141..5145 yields 1.08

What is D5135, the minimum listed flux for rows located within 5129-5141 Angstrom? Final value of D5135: 1.05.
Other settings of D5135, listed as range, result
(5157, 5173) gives 0.874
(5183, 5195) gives 0.826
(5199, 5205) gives 1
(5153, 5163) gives 1.07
